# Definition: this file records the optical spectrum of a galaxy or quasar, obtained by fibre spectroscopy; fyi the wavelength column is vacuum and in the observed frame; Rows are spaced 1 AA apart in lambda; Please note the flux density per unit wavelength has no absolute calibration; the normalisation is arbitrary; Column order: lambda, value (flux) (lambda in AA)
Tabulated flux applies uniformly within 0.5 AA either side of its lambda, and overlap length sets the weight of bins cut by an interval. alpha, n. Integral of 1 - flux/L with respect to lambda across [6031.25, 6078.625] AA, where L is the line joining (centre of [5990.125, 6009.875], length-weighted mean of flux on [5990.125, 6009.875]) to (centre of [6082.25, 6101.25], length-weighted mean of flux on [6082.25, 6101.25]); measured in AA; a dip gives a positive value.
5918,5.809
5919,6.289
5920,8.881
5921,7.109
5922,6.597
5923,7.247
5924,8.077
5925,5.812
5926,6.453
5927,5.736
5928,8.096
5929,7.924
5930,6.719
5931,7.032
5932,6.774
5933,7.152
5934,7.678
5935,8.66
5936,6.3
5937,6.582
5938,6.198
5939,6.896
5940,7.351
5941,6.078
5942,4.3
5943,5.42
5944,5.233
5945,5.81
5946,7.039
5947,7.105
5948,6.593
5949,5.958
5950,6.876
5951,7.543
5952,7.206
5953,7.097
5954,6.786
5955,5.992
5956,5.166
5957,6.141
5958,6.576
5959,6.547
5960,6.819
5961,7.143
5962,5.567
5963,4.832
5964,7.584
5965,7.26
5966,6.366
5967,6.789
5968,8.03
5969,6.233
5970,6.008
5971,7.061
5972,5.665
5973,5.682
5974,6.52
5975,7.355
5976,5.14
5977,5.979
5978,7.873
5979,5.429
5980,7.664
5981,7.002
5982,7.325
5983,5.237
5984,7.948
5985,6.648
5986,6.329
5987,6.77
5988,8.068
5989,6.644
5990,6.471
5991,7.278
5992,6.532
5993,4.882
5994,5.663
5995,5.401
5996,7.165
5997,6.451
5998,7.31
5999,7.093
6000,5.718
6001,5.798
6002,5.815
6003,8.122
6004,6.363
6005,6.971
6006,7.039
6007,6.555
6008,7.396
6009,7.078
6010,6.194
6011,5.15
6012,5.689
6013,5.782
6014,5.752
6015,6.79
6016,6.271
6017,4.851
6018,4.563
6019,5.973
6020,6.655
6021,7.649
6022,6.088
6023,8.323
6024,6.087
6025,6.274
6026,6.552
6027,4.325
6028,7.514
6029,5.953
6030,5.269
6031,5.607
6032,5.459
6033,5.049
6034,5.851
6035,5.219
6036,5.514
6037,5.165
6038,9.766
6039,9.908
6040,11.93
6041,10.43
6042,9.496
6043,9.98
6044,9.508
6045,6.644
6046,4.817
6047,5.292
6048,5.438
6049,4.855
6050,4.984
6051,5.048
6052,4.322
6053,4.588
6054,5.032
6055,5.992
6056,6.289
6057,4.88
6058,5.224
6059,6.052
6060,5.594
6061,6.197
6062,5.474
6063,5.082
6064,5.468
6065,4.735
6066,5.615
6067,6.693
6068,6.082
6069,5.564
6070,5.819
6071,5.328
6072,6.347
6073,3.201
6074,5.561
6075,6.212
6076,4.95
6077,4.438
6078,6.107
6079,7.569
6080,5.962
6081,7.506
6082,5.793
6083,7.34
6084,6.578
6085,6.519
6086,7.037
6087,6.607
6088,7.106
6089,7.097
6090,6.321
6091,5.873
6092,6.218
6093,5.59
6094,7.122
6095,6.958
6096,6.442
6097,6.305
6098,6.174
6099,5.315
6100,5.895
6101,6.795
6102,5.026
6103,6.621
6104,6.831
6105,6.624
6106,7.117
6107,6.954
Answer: 2.9 AA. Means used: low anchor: 6.55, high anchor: 6.48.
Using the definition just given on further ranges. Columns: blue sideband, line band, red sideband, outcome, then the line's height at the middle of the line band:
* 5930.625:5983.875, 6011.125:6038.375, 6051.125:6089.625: 0.3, 6.12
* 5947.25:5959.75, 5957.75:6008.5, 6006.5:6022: -1.9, 6.36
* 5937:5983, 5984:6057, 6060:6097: -2.4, 6.26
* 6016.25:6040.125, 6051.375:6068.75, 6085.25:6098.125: 2.6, 6.47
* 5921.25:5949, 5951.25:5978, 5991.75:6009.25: 0.5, 6.61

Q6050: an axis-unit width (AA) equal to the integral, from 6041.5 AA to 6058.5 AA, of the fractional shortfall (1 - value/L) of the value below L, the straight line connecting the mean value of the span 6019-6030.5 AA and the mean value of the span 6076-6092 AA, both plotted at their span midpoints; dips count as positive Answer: 1.1 AA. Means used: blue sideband 6.41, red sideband 6.46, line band 6.02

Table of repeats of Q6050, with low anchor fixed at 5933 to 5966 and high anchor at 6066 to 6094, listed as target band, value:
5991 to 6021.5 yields 0.2 AA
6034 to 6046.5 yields -3.7 AA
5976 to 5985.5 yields -0.4 AA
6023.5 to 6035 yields 0.9 AA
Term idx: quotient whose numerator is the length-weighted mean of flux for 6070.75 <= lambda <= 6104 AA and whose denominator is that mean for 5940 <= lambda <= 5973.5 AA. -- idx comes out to 1.0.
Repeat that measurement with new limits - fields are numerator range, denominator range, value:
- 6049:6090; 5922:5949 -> 0.87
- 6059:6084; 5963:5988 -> 0.87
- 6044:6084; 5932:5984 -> 0.86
